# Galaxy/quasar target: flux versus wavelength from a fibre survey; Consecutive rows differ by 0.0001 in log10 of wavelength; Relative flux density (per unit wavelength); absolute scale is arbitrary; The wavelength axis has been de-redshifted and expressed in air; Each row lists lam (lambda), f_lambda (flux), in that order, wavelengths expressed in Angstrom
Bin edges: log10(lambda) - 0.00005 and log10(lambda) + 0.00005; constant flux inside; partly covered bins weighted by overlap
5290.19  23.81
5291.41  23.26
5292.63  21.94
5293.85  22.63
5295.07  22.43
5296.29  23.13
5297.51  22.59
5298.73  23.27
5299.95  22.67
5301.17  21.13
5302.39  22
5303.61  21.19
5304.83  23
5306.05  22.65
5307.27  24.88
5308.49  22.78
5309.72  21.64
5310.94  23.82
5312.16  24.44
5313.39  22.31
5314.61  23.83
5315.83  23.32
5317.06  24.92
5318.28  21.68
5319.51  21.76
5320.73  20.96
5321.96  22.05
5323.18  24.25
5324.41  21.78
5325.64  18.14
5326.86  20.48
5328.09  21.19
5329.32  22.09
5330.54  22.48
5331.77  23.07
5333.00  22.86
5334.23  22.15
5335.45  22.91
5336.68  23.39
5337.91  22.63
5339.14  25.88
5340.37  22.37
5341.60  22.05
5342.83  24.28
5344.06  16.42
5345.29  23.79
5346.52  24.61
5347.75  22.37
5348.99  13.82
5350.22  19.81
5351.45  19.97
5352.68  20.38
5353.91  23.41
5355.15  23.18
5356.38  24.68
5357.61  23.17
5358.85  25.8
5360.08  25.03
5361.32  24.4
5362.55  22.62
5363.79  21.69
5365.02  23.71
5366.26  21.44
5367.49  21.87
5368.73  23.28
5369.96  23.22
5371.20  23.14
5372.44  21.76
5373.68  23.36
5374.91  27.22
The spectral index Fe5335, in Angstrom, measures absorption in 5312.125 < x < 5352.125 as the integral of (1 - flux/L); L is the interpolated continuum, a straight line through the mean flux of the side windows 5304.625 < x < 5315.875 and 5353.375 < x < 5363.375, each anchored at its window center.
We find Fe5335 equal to 2.7 Angstrom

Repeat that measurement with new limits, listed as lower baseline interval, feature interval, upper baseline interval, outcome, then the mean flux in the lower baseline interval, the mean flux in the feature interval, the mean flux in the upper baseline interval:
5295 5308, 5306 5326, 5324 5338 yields -0.38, 22.7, 22.7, 21.9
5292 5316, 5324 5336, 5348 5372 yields 0.46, 22.8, 21.7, 22.3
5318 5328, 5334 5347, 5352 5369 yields -0.33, 21.4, 22.8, 23.2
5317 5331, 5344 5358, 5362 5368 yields 0.39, 21.7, 21.5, 22.3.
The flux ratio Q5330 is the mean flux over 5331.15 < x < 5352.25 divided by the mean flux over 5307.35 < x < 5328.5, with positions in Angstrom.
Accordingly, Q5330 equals 0.98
